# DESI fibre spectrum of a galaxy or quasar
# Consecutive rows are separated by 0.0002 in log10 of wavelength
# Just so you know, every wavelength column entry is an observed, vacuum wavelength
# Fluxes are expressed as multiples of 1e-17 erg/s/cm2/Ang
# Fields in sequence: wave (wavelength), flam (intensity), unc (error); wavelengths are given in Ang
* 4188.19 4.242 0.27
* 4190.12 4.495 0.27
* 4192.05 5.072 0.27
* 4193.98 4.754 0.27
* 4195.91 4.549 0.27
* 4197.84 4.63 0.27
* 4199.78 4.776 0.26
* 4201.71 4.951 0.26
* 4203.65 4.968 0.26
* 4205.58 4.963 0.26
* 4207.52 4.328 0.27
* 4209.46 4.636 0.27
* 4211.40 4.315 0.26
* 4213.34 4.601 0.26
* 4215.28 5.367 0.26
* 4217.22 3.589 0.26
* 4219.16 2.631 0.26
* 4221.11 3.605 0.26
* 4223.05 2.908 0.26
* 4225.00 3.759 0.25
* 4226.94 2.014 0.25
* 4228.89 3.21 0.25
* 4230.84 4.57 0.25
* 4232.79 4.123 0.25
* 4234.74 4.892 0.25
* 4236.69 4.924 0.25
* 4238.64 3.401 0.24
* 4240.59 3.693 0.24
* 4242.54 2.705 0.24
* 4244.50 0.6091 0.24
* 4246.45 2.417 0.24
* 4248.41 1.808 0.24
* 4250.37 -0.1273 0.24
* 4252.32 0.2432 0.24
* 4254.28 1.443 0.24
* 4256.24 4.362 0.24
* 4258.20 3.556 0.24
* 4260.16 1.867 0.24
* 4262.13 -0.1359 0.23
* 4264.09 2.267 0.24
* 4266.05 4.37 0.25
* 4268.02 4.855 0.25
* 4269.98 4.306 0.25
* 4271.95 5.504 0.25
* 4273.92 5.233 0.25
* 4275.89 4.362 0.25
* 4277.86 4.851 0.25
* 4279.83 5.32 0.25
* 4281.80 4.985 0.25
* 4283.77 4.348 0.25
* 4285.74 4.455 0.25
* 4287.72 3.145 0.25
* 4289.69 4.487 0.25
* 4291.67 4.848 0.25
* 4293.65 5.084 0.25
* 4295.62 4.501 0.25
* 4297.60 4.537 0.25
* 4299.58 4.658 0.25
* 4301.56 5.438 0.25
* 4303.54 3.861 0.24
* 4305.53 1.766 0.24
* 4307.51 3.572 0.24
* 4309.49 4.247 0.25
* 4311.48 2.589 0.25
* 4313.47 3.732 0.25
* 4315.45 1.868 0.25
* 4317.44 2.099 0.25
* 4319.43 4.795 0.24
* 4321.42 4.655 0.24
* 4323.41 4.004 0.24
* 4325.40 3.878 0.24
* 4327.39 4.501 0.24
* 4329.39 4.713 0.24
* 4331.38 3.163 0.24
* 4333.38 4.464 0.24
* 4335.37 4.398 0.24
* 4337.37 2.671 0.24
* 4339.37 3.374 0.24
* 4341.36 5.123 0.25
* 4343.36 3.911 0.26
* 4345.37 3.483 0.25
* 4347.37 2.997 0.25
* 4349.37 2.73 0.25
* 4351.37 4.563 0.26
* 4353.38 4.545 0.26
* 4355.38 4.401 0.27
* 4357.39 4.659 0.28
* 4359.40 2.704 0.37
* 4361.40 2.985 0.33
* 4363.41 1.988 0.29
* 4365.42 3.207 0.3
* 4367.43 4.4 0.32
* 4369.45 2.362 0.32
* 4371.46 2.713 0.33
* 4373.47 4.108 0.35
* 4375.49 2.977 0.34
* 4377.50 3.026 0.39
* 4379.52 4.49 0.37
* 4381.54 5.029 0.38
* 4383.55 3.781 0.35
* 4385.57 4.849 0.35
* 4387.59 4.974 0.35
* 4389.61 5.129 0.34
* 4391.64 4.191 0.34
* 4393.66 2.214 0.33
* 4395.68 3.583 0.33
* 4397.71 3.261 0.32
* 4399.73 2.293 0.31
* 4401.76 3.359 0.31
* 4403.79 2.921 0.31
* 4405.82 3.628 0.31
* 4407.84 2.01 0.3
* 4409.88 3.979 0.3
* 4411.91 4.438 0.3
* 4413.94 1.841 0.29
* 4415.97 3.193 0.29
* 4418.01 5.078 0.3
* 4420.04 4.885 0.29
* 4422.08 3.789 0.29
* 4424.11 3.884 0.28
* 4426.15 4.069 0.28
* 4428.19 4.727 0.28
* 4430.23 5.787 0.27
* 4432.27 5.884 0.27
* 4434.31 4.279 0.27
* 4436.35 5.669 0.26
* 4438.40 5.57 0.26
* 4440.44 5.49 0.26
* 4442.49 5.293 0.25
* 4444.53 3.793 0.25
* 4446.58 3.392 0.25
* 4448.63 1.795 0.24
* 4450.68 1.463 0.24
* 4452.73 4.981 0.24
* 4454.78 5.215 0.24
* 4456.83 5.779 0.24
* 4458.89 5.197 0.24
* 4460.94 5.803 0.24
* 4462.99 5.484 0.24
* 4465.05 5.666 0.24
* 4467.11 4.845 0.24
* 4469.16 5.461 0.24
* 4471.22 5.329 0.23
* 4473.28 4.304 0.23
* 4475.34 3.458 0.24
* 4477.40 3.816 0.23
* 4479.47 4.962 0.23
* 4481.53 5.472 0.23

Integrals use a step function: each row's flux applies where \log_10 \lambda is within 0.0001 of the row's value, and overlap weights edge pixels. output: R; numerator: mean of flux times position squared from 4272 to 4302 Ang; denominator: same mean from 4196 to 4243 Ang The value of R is 1.19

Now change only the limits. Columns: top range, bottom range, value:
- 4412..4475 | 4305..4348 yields 1.32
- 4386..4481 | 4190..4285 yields 1.26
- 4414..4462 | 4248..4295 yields 1.35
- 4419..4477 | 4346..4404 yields 1.34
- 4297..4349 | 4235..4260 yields 1.58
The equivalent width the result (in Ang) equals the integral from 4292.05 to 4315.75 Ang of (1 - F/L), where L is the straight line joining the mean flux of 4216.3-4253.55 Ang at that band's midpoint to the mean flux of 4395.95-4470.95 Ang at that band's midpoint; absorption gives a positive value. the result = -3.8 Ang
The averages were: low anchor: 2.88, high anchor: 4.29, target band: 3.9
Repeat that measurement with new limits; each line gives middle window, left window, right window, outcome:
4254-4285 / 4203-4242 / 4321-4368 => 0.1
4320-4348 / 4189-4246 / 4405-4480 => 1.7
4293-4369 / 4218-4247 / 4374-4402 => -3.2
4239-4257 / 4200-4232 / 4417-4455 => 9.5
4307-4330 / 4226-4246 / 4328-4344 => 1.1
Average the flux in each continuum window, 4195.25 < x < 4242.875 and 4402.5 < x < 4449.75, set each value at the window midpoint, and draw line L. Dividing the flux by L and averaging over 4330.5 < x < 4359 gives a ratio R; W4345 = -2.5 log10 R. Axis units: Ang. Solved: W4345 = 0.07 mag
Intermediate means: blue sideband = 4.1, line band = 3.87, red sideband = 4.14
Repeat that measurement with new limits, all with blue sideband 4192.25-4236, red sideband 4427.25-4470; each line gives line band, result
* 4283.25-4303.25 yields -0.03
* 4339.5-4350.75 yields 0.24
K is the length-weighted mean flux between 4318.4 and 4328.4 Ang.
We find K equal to 4.36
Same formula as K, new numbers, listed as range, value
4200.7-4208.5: 4.8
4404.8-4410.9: 3.21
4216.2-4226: 3.31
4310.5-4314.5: 3.15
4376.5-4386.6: 4.24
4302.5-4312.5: 3.22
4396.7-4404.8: 2.96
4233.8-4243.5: 3.92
